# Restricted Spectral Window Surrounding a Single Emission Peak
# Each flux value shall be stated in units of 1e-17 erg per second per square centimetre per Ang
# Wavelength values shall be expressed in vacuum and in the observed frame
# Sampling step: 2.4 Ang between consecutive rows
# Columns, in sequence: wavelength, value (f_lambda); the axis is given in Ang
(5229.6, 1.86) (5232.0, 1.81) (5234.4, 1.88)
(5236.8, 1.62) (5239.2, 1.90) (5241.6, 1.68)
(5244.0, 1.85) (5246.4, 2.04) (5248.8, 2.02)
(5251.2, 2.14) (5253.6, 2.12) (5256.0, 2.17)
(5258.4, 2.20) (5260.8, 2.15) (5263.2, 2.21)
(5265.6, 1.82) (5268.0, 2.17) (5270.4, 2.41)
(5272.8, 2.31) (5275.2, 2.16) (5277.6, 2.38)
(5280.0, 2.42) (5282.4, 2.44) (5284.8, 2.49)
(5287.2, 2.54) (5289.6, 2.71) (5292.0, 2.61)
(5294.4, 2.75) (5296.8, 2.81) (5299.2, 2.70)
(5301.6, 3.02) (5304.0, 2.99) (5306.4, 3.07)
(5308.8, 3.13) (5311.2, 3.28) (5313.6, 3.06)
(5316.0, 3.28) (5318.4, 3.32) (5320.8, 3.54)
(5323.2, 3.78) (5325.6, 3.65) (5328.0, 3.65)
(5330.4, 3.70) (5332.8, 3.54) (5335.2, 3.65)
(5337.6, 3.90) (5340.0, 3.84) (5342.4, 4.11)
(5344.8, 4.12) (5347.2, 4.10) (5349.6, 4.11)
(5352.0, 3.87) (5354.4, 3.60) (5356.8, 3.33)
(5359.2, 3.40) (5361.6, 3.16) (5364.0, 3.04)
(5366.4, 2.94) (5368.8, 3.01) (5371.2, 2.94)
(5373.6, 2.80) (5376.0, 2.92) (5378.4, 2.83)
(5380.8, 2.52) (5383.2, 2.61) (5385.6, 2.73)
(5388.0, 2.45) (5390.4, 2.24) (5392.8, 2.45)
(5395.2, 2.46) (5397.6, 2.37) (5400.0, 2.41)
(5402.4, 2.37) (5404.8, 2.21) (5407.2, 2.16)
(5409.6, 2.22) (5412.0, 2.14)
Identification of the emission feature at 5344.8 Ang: C IV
